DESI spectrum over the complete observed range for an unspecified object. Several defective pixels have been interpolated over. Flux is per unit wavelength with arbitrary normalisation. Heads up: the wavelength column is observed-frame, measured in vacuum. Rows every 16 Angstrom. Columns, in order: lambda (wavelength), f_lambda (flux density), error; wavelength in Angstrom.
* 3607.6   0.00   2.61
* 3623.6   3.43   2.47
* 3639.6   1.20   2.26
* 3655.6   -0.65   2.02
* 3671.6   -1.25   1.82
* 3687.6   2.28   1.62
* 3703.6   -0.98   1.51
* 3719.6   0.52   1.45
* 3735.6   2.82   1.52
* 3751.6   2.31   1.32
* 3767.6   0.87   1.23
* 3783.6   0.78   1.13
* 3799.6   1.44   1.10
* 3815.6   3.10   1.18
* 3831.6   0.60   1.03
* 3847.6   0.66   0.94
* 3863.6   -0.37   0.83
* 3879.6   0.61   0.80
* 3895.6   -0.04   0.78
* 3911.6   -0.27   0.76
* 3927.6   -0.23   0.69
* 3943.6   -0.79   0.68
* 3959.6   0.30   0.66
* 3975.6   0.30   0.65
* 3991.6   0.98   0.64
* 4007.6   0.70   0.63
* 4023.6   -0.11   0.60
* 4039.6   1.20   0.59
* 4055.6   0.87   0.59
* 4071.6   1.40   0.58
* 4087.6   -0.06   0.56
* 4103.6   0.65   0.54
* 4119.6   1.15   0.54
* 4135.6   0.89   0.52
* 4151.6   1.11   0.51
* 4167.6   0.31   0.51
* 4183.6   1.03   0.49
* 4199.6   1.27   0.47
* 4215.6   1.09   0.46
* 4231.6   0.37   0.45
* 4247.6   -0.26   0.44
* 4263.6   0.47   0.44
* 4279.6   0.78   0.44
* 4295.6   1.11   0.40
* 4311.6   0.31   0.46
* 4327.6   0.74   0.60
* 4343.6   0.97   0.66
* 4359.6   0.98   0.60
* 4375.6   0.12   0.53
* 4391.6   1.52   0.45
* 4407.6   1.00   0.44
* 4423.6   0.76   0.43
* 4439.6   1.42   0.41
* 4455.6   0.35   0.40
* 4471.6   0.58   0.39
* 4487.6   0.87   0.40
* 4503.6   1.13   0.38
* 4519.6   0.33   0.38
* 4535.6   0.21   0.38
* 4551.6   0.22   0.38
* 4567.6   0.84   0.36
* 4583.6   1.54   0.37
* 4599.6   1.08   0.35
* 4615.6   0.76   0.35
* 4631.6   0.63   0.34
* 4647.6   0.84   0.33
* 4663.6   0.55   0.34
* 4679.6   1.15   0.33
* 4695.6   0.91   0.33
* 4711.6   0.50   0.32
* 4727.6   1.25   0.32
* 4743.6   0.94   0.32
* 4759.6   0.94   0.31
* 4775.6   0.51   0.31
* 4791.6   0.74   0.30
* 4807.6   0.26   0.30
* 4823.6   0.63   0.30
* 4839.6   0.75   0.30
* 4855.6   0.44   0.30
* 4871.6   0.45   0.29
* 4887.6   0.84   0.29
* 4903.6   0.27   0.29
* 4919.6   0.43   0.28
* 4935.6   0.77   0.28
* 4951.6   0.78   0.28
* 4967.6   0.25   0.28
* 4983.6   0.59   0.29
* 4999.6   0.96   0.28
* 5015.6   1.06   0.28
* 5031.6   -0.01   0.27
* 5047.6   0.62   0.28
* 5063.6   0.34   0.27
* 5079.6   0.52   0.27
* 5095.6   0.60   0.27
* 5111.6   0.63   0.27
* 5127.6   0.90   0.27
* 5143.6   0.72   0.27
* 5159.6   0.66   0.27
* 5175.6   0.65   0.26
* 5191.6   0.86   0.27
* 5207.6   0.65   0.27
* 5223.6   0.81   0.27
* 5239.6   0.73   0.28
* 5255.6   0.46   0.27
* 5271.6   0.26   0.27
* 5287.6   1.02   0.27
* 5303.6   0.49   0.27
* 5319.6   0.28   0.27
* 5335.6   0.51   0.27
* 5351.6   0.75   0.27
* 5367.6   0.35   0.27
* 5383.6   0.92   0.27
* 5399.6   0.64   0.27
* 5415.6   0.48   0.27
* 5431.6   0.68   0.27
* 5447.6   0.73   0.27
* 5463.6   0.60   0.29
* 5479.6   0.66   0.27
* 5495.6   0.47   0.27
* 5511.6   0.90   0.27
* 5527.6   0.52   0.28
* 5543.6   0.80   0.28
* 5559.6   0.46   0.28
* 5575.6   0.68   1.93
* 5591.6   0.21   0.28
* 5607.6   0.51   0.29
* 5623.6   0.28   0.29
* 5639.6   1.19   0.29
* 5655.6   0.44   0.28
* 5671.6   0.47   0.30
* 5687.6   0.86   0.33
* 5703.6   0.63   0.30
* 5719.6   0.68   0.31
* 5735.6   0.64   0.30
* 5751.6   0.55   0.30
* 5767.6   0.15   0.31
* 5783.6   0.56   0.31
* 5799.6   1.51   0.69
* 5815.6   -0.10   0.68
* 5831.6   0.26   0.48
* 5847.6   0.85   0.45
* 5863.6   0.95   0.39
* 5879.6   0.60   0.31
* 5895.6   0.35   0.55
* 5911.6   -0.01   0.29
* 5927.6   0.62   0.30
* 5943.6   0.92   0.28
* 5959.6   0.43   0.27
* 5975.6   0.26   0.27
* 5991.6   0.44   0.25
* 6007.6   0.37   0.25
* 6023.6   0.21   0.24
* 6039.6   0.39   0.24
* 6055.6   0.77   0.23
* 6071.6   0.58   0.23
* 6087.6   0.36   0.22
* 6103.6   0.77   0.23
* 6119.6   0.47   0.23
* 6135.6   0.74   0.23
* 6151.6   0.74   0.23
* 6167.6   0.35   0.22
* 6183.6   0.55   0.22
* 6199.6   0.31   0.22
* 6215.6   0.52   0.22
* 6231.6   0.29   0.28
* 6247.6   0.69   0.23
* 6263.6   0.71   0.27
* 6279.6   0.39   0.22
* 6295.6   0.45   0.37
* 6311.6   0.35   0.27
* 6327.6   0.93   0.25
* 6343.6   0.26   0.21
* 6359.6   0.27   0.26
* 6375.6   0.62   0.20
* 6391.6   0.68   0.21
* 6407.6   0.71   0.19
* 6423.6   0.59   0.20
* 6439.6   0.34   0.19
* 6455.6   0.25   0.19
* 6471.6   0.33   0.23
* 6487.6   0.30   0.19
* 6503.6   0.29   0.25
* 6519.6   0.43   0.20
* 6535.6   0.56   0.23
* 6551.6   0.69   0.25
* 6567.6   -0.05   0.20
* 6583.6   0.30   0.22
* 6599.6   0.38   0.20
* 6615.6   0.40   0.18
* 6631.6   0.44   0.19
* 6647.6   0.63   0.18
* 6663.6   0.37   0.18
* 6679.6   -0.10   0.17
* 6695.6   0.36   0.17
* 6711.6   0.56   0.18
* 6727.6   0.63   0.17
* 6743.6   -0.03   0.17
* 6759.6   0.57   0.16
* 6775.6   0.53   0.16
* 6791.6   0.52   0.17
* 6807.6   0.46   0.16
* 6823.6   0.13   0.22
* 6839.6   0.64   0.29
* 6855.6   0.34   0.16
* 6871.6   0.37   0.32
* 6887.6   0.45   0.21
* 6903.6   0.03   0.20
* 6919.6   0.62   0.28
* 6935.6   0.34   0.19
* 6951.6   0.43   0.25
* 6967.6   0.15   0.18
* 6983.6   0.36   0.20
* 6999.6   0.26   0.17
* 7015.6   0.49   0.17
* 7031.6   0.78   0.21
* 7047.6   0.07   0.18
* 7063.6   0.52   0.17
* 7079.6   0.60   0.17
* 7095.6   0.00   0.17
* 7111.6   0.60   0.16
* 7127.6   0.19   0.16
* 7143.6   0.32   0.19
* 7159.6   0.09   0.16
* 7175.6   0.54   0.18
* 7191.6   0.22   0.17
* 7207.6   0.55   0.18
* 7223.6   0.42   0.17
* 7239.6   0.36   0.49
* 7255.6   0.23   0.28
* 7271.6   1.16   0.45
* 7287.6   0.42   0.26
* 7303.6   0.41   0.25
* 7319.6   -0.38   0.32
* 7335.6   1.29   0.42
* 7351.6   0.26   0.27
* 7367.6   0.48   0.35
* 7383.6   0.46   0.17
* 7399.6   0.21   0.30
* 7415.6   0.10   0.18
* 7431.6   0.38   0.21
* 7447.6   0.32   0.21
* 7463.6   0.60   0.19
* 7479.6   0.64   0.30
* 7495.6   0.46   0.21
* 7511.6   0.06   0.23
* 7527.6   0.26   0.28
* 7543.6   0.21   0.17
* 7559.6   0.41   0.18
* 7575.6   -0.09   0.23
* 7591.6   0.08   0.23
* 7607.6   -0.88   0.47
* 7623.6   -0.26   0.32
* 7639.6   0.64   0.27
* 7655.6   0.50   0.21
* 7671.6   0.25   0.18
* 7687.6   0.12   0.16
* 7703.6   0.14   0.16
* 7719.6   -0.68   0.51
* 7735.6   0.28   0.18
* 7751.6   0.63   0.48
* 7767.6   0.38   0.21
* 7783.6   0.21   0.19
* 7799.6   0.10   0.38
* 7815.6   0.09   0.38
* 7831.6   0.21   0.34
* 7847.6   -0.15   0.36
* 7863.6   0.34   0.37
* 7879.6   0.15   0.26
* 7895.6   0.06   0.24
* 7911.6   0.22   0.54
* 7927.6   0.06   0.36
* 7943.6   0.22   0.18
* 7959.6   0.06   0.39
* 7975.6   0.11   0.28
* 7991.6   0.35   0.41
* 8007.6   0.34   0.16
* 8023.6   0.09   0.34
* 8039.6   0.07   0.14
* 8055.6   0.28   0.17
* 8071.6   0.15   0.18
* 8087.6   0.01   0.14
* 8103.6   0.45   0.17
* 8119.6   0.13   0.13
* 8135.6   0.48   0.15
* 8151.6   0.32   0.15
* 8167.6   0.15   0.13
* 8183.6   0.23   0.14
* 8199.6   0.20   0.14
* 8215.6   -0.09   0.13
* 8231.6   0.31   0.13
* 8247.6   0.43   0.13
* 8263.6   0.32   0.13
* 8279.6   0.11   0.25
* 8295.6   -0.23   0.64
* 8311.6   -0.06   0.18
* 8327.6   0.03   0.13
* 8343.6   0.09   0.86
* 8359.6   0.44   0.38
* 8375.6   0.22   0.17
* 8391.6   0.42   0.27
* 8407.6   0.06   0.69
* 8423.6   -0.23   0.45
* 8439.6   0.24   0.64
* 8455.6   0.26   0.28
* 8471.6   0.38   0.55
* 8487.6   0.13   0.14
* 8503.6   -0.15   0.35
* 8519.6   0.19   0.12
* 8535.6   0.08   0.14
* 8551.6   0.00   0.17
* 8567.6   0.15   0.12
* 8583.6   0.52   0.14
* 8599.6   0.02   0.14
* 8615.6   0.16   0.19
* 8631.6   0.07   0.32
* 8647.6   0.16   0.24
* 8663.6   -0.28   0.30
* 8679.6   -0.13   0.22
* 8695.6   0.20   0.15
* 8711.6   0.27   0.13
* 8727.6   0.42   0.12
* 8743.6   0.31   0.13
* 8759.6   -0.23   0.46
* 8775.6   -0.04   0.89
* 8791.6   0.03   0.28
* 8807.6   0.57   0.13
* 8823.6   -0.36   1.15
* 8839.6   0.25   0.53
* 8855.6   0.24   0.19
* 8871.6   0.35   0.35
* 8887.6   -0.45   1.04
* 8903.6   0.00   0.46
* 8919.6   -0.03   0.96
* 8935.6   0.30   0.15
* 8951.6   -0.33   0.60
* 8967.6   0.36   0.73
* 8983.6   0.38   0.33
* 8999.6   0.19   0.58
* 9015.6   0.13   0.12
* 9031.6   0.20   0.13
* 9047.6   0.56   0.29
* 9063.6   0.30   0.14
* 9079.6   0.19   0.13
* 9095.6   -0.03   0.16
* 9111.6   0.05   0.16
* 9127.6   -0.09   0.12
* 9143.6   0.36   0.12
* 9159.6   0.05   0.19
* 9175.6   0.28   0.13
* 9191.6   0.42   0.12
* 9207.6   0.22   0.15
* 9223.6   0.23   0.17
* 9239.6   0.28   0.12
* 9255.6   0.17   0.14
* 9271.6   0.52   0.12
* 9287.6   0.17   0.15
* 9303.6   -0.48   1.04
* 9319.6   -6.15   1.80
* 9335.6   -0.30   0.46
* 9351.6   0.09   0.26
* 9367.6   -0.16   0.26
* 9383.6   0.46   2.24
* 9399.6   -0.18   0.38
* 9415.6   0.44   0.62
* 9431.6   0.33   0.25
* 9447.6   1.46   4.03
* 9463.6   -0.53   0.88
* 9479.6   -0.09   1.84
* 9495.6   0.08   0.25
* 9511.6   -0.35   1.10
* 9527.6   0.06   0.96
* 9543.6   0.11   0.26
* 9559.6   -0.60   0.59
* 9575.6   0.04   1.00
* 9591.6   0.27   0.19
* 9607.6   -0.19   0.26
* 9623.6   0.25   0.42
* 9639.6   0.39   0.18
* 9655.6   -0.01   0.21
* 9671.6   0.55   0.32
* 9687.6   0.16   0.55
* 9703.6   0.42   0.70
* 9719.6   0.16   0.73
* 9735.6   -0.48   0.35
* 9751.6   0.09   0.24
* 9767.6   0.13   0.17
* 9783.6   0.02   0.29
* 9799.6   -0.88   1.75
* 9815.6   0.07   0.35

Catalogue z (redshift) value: 0.97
